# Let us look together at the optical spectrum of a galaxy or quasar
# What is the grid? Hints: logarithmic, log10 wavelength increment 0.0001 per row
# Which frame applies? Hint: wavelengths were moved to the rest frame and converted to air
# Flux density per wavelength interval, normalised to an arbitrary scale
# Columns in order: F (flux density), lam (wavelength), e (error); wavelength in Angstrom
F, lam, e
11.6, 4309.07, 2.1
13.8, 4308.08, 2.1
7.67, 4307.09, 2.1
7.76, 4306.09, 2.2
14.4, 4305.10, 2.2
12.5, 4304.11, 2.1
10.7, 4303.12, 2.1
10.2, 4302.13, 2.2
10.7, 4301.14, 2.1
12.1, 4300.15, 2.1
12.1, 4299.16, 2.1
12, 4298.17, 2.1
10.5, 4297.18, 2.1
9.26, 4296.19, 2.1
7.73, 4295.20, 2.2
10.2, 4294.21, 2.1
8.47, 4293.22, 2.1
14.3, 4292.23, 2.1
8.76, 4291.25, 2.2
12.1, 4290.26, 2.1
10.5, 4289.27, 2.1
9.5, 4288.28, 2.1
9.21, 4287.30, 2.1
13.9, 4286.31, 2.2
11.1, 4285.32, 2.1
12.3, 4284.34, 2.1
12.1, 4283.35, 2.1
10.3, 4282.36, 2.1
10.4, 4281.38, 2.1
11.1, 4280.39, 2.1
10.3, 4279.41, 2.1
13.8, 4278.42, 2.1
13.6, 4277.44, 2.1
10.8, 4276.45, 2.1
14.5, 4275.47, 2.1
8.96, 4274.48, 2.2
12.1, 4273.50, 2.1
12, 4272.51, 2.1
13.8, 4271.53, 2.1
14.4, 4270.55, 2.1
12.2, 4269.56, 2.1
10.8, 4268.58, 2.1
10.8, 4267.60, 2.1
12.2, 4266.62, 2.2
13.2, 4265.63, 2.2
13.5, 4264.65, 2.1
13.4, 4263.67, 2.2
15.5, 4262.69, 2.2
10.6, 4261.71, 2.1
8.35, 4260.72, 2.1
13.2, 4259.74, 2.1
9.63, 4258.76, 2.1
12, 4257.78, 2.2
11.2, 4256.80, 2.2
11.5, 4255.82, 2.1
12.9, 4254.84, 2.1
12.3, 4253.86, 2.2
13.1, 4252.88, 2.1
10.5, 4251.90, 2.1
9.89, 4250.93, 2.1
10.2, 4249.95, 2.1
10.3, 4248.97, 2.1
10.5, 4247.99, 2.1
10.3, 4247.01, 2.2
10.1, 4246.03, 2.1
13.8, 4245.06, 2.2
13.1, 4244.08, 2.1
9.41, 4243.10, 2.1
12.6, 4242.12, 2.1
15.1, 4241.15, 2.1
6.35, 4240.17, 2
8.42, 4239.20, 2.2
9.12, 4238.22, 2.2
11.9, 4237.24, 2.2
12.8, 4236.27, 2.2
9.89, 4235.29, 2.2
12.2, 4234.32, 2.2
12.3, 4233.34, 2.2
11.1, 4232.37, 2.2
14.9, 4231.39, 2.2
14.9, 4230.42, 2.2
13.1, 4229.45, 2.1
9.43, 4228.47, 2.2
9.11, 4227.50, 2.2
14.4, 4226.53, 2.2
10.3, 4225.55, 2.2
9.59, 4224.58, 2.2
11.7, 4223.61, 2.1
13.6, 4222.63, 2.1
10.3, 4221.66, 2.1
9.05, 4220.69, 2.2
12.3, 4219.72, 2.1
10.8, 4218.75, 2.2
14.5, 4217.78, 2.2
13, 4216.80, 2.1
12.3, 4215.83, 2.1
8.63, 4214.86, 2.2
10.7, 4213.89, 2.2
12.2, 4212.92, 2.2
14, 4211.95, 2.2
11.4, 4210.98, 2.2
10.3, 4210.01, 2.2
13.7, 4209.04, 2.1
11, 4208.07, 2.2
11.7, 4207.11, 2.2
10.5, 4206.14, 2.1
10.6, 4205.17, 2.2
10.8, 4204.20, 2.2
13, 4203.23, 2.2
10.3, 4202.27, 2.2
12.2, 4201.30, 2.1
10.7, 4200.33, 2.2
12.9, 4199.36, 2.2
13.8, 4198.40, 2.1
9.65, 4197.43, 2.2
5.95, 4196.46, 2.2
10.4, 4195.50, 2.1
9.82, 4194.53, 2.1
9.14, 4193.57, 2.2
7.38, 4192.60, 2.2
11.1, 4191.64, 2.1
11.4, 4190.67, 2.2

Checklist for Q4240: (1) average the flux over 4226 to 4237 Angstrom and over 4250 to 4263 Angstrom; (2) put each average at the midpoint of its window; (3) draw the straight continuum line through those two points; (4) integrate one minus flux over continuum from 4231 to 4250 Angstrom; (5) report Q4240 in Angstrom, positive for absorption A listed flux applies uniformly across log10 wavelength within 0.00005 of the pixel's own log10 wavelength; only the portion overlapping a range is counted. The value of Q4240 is 1.1 Angstrom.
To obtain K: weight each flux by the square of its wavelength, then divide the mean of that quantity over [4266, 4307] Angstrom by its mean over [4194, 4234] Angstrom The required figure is 1.02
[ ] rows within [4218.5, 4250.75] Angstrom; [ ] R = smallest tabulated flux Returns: 6.35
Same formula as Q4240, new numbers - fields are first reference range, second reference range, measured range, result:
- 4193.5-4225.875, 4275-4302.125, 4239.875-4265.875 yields -1.0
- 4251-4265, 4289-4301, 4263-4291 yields -1.5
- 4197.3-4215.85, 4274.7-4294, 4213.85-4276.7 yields -1.0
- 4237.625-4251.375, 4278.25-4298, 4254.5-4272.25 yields -2.4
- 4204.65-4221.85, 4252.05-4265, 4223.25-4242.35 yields 0.5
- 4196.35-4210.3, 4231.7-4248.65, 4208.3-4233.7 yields -1.4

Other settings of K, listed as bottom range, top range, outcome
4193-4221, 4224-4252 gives 1.02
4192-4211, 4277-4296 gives 1.06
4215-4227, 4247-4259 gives 0.97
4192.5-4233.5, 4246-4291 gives 1.05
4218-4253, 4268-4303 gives 1.02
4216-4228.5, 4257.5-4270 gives 1.06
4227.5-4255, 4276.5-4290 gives 1.02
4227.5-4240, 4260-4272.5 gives 1.10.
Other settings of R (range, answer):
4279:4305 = 7.73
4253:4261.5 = 8.35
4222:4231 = 9.11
